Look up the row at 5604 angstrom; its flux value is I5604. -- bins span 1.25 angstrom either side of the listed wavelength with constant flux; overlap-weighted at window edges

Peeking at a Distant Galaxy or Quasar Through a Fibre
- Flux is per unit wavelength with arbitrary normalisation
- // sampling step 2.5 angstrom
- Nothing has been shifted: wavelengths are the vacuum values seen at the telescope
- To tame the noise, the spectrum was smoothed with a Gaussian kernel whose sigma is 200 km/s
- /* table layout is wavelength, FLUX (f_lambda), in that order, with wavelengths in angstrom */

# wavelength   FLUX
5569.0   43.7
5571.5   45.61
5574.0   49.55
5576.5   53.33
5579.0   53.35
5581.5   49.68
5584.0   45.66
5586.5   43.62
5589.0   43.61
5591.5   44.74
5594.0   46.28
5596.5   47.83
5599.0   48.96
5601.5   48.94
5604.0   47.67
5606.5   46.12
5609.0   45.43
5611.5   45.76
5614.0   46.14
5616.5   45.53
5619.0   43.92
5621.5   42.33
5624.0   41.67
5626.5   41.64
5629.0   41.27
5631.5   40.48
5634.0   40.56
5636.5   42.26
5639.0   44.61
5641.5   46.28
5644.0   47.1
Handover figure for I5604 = 47.67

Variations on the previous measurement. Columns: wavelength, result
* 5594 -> 46.28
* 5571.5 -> 45.61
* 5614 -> 46.14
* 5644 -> 47.1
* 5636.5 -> 42.26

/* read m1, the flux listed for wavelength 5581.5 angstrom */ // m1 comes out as 49.68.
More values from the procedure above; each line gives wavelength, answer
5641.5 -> 46.28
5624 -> 41.67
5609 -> 45.43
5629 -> 41.27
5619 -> 43.92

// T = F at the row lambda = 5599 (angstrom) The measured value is 48.96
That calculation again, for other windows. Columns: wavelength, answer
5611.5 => 45.76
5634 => 40.56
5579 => 53.35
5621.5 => 42.33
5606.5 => 46.12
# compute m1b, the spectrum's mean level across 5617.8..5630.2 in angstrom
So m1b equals 42.2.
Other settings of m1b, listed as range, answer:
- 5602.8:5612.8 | 46.2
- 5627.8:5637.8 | 41.2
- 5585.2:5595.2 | 44.6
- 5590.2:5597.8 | 46.3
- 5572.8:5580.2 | 52.1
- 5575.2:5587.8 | 49.1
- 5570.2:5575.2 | 47.5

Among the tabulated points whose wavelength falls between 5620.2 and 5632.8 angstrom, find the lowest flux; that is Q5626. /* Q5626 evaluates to 40.48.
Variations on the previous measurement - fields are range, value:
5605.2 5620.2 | 43.92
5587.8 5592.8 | 43.61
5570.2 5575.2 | 45.61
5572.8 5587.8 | 43.62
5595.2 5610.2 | 45.43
